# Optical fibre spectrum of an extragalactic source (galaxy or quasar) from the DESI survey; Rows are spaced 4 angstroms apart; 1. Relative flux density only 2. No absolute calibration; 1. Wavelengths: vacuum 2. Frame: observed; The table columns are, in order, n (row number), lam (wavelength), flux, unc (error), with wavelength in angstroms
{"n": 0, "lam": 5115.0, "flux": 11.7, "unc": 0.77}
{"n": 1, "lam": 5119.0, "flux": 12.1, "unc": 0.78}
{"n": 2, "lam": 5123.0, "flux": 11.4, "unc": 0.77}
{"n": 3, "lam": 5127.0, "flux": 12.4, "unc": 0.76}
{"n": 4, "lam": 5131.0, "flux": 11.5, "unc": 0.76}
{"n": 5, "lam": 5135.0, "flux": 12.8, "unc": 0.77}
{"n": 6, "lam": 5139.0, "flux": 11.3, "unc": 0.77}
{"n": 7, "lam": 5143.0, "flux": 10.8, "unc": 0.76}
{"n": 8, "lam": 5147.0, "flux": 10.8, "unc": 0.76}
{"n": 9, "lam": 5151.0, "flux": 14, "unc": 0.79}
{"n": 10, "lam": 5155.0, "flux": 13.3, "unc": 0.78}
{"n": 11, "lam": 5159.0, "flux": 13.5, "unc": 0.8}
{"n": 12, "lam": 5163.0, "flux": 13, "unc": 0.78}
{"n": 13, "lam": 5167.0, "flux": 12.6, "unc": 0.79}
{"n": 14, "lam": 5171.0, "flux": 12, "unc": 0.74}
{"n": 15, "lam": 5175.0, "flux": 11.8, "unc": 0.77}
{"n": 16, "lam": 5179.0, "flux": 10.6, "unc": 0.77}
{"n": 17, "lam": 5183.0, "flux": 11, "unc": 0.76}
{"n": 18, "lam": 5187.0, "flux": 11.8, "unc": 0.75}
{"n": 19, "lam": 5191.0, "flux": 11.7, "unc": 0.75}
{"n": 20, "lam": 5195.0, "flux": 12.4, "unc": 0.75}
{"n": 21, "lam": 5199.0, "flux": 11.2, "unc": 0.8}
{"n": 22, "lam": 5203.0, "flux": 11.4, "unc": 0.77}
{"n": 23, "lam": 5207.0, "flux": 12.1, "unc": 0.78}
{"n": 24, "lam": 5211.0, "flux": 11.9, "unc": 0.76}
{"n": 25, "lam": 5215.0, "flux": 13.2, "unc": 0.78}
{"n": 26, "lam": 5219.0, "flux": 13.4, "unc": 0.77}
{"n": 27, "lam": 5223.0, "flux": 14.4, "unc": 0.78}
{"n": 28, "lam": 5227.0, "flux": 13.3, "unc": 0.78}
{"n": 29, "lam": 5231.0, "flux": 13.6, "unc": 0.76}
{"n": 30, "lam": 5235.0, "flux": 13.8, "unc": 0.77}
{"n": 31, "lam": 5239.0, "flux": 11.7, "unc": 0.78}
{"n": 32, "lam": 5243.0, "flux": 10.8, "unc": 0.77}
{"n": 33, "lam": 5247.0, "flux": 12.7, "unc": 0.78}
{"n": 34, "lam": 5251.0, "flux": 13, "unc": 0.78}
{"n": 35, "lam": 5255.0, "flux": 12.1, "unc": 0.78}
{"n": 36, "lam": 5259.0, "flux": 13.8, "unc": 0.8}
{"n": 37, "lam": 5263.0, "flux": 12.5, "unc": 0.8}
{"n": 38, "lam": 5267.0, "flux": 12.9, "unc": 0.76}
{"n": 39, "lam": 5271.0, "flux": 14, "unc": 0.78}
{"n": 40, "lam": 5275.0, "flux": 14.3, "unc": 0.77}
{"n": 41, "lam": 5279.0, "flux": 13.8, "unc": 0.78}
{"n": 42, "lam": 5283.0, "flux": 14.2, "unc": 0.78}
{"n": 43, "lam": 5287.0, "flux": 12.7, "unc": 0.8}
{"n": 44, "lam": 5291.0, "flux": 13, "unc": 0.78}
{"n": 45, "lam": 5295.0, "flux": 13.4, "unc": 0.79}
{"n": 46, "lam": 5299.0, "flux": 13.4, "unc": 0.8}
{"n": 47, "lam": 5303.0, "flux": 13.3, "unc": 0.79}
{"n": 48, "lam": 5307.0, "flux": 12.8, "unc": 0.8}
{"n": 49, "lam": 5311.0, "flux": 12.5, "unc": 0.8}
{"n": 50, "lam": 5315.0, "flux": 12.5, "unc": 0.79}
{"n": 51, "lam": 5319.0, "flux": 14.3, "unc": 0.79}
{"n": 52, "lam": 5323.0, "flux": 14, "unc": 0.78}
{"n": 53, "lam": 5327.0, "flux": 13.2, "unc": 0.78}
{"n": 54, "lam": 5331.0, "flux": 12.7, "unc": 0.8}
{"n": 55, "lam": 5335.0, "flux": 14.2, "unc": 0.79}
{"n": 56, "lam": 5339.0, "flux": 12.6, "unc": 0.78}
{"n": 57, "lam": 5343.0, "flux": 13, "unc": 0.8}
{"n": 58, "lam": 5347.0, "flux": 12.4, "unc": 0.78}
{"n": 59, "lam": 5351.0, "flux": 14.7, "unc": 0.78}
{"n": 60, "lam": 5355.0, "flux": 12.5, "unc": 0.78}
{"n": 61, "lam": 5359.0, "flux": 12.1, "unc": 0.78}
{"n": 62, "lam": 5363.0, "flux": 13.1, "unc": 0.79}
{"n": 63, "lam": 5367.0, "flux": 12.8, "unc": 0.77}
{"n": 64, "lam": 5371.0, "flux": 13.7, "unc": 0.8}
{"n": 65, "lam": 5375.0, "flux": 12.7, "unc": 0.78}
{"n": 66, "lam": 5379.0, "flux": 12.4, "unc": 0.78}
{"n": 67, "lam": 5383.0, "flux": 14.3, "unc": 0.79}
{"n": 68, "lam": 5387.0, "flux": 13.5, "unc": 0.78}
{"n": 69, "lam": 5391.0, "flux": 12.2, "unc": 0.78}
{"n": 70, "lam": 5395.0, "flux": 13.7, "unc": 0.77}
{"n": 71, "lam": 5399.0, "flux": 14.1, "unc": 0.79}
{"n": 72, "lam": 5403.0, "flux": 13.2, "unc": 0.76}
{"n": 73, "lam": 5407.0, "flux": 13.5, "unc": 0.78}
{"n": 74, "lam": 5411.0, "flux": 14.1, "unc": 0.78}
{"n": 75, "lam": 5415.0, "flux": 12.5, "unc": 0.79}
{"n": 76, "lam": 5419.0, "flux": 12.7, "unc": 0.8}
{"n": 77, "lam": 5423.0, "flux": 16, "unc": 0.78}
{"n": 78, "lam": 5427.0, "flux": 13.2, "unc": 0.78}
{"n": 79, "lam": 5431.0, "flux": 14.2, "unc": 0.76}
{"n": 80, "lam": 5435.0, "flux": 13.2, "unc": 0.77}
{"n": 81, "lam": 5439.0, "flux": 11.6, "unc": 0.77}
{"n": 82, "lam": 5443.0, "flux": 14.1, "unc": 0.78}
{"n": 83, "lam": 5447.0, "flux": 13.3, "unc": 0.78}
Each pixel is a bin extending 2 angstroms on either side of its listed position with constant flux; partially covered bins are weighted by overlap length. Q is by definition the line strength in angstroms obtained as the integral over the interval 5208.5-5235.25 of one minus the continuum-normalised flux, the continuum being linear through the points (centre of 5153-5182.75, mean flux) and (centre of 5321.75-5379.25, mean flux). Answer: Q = -1.7 angstroms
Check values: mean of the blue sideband 12.3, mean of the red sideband 13.1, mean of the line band 13.3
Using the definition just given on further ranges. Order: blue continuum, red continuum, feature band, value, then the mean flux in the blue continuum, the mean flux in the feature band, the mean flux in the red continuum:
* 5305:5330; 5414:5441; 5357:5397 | 0.73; 13.2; 13.1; 13.4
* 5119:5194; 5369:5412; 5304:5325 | -0.46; 12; 13.2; 13.4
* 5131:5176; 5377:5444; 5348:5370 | 0.28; 12.3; 13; 13.4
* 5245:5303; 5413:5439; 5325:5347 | 0.47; 13.3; 13.1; 13.5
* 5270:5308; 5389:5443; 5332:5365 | 0.98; 13.5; 13.1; 13.4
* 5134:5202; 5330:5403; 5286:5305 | -0.65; 12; 13.2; 13.2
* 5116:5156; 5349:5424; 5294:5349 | -0.77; 12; 13.2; 13.3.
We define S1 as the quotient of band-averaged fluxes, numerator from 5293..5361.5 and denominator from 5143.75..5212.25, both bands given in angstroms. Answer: 1.09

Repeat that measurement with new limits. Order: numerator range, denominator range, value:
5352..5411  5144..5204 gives 1.09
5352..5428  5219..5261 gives 1.03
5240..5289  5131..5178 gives 1.06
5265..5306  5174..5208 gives 1.17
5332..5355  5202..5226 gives 1.04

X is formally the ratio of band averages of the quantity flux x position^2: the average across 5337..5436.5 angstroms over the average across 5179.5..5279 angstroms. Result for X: 1.1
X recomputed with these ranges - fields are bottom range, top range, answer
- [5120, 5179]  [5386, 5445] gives 1.22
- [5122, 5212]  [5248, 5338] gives 1.16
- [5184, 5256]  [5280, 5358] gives 1.10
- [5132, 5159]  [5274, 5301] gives 1.17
